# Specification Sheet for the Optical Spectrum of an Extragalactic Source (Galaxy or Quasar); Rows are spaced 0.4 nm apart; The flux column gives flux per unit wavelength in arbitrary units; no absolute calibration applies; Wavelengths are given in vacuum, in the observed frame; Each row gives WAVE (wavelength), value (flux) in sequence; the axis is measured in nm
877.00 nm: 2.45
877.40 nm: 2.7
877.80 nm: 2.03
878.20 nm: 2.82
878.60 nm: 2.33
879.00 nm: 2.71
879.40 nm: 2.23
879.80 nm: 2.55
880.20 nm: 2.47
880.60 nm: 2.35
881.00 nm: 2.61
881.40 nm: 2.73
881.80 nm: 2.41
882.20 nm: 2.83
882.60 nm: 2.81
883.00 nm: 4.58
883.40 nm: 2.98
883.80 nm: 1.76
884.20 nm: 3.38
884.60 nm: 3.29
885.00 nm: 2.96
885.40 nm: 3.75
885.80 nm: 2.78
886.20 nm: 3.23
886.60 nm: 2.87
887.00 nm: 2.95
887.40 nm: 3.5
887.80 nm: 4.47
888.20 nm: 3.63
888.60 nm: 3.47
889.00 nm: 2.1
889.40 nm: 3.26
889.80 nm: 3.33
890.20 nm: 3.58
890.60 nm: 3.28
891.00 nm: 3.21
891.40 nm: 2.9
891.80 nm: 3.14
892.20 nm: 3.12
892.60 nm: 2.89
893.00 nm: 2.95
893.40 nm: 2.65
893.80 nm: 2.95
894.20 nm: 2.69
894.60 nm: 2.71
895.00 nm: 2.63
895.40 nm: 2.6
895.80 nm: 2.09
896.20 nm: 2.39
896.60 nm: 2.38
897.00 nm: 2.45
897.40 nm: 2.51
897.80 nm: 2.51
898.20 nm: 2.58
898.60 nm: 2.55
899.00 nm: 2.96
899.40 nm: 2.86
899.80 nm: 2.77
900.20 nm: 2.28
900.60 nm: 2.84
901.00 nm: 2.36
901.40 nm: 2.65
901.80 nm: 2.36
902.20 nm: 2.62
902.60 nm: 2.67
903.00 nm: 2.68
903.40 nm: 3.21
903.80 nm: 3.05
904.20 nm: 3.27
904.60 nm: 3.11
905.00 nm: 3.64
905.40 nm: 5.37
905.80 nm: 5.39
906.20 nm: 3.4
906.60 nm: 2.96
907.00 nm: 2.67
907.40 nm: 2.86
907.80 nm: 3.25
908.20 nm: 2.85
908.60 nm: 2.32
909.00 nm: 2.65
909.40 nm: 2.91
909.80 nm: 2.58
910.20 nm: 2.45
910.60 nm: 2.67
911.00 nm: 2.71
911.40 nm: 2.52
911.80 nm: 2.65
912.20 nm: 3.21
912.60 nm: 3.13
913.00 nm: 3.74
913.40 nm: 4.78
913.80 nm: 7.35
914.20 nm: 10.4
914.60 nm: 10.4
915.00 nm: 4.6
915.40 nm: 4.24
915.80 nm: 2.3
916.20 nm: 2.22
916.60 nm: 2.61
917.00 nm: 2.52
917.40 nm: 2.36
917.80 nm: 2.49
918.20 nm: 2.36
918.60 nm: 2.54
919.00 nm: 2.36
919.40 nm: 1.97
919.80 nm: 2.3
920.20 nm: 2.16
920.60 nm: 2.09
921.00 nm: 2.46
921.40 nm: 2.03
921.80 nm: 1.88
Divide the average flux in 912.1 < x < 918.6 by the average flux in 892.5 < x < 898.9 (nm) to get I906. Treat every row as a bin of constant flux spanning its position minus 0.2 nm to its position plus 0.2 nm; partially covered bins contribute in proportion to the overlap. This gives 1.64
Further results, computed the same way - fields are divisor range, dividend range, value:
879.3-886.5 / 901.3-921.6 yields 1.15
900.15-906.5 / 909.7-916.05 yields 1.37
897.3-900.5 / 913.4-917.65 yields 1.84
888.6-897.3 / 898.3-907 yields 1.09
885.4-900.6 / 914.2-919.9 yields 1.20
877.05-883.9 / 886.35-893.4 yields 1.21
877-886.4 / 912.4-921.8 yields 1.29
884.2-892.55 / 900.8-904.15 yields 0.84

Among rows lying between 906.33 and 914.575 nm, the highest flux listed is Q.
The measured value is 10.4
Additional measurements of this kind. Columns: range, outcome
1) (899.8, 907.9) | 5.39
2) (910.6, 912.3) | 3.21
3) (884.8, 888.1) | 4.47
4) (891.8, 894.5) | 3.12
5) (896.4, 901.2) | 2.96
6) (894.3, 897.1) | 2.71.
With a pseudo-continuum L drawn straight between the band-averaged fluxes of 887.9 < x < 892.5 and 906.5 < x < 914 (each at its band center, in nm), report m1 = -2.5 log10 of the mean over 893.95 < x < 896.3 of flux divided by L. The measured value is 0.253 mag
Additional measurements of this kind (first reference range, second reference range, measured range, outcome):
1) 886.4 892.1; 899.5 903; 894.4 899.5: 0.11 mag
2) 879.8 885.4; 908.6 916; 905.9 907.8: 0.24 mag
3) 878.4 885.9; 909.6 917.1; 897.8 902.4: 0.33 mag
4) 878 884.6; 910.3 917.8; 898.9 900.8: 0.27 mag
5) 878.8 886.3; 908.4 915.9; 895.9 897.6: 0.39 mag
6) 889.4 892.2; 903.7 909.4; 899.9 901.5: 0.28 mag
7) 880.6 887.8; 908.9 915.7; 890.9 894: 0.15 mag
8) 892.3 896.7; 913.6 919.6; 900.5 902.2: 0.21 mag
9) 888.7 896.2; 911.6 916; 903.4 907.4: 0.19 mag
